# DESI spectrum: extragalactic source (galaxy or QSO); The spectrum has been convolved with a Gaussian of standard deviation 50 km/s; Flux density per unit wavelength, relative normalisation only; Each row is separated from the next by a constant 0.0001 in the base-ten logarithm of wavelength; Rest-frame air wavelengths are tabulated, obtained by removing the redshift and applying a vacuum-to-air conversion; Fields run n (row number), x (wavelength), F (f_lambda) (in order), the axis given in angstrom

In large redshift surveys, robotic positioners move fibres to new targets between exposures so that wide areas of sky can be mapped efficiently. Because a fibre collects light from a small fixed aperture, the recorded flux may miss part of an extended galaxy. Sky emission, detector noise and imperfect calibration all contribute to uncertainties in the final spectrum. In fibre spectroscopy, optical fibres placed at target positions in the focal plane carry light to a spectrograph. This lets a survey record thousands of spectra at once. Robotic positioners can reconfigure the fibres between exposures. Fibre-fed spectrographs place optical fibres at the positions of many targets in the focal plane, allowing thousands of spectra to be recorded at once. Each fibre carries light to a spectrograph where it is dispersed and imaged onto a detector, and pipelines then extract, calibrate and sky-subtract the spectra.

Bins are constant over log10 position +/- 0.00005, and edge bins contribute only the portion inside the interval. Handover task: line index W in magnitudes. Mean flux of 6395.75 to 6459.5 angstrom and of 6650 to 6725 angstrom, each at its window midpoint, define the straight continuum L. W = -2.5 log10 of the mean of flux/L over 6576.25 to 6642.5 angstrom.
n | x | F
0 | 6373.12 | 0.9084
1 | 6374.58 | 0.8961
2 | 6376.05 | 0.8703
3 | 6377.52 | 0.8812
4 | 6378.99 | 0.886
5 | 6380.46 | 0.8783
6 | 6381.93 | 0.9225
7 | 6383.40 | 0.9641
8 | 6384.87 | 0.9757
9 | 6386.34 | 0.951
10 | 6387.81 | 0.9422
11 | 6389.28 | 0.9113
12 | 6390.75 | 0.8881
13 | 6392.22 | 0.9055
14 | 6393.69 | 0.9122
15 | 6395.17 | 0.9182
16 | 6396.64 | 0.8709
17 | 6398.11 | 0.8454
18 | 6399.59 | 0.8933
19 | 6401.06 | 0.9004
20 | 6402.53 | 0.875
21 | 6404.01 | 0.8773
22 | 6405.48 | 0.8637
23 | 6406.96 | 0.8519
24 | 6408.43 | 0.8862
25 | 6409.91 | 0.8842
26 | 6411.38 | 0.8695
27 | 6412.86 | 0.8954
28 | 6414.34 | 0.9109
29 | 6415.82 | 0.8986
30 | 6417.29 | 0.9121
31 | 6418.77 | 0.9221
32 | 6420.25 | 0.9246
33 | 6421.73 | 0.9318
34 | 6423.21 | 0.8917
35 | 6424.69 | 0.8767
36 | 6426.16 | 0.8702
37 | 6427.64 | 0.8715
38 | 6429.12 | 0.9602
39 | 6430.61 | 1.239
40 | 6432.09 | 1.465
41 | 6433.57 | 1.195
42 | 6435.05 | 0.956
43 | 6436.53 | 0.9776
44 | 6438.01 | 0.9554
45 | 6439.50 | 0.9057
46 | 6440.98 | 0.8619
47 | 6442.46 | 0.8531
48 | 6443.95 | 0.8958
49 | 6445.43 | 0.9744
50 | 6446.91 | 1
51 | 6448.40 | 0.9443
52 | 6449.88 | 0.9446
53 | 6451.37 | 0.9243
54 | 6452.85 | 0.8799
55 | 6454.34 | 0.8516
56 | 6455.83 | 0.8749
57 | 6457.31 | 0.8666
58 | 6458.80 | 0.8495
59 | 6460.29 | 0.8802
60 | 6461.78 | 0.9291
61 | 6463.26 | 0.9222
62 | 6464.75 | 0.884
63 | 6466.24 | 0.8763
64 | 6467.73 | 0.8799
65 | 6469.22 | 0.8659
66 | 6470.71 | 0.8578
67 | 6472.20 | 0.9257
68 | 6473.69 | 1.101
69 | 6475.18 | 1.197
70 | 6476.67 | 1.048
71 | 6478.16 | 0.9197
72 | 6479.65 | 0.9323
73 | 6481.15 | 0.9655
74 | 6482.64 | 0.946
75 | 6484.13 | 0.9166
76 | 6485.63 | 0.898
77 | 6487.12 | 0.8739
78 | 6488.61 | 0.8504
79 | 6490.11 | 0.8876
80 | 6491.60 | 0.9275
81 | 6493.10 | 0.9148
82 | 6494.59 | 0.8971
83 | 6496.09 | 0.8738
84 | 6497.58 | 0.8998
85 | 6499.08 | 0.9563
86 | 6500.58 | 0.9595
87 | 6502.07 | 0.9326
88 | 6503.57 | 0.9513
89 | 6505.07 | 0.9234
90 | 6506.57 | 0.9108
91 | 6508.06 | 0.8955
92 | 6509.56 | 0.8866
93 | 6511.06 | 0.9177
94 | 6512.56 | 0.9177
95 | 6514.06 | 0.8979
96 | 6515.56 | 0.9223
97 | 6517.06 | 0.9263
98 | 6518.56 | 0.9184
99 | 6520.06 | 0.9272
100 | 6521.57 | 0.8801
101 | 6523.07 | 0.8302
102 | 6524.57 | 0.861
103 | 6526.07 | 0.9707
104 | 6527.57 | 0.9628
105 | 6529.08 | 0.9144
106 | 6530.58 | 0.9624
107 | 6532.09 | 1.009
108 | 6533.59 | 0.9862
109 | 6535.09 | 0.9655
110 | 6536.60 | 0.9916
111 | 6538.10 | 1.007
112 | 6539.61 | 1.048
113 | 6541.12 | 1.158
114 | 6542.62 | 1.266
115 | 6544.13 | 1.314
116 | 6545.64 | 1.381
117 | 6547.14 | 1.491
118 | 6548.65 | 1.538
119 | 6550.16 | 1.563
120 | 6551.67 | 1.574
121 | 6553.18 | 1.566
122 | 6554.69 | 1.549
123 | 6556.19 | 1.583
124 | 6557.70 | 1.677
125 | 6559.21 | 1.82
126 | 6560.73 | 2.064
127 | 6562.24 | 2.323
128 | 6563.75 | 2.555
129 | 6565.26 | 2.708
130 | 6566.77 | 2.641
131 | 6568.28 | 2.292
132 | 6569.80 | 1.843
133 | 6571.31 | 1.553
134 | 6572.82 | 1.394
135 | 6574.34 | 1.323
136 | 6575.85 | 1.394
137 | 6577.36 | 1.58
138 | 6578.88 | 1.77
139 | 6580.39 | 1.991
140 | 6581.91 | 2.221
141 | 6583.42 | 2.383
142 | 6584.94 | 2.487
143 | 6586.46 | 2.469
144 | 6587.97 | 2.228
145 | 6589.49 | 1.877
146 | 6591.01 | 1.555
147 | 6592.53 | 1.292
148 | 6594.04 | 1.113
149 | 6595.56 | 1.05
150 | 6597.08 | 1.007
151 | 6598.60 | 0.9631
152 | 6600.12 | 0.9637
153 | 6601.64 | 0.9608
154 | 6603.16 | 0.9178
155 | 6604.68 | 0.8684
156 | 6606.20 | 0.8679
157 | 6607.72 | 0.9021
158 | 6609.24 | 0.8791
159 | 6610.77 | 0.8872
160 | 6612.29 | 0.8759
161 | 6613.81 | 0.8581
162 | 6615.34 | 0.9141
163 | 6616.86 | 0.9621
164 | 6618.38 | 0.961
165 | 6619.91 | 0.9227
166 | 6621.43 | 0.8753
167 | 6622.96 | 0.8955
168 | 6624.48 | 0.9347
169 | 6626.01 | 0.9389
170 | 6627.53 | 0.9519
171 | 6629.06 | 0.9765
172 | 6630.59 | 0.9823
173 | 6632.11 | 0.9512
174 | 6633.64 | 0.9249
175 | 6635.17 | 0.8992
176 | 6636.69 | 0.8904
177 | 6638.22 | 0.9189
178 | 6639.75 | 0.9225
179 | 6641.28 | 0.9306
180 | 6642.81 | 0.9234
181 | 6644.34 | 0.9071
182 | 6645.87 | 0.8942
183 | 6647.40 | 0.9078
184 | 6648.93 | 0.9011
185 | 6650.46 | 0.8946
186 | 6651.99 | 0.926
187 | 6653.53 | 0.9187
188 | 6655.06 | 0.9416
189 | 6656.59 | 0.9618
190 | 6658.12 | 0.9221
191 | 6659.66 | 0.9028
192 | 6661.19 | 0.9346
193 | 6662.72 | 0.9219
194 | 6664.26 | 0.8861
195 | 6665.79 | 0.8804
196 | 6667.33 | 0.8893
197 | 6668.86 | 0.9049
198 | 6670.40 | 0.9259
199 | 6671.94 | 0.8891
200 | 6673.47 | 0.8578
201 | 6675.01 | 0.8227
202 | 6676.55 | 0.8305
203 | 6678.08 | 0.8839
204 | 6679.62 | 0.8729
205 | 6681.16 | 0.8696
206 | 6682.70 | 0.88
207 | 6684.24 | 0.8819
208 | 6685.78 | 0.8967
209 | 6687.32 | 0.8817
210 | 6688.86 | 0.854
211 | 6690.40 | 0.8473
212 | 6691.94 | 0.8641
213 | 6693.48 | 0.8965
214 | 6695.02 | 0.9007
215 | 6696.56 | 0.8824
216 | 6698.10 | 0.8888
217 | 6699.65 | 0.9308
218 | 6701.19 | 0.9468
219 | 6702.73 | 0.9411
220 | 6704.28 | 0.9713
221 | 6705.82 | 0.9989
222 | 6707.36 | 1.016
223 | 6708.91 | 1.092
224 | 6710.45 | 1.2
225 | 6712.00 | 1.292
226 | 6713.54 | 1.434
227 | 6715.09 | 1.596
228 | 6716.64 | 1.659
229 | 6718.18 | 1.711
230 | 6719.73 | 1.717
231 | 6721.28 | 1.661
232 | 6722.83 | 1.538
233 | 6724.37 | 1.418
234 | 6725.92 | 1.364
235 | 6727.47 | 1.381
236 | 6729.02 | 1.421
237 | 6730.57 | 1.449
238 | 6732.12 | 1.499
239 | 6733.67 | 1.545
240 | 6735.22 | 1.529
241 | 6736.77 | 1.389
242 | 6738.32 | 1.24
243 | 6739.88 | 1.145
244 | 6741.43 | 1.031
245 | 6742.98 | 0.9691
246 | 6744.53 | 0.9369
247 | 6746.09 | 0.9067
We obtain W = -0.20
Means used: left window 0.928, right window 1.03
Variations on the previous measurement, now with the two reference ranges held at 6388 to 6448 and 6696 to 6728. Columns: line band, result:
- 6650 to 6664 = 0.291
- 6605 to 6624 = 0.274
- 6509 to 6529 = 0.155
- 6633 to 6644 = 0.281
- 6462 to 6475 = 0.072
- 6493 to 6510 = 0.124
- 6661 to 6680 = 0.353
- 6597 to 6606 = 0.216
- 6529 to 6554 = -0.144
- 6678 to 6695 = 0.379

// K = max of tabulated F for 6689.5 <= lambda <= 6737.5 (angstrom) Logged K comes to 1.717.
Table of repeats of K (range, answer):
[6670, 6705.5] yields 0.9713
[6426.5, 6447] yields 1.465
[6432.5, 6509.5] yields 1.197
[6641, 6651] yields 0.9306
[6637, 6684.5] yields 0.9618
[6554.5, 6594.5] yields 2.708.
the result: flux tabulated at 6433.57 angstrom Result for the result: 1.195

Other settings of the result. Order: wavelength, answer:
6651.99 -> 0.926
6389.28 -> 0.9113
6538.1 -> 1.007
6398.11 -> 0.8454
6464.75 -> 0.884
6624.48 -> 0.9347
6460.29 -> 0.8802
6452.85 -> 0.8799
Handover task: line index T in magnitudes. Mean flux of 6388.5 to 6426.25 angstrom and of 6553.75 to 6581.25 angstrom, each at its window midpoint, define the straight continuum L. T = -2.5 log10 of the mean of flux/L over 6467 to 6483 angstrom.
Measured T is 0.33 mag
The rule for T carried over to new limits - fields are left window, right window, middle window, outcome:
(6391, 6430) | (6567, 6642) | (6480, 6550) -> 0.11 mag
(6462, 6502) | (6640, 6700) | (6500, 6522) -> 0.01 mag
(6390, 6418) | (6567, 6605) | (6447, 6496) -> 0.24 mag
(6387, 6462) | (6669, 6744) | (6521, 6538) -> 0.07 mag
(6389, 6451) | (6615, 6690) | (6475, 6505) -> -0.01 mag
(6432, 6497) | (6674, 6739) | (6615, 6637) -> 0.17 mag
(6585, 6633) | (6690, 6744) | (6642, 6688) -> 0.30 mag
